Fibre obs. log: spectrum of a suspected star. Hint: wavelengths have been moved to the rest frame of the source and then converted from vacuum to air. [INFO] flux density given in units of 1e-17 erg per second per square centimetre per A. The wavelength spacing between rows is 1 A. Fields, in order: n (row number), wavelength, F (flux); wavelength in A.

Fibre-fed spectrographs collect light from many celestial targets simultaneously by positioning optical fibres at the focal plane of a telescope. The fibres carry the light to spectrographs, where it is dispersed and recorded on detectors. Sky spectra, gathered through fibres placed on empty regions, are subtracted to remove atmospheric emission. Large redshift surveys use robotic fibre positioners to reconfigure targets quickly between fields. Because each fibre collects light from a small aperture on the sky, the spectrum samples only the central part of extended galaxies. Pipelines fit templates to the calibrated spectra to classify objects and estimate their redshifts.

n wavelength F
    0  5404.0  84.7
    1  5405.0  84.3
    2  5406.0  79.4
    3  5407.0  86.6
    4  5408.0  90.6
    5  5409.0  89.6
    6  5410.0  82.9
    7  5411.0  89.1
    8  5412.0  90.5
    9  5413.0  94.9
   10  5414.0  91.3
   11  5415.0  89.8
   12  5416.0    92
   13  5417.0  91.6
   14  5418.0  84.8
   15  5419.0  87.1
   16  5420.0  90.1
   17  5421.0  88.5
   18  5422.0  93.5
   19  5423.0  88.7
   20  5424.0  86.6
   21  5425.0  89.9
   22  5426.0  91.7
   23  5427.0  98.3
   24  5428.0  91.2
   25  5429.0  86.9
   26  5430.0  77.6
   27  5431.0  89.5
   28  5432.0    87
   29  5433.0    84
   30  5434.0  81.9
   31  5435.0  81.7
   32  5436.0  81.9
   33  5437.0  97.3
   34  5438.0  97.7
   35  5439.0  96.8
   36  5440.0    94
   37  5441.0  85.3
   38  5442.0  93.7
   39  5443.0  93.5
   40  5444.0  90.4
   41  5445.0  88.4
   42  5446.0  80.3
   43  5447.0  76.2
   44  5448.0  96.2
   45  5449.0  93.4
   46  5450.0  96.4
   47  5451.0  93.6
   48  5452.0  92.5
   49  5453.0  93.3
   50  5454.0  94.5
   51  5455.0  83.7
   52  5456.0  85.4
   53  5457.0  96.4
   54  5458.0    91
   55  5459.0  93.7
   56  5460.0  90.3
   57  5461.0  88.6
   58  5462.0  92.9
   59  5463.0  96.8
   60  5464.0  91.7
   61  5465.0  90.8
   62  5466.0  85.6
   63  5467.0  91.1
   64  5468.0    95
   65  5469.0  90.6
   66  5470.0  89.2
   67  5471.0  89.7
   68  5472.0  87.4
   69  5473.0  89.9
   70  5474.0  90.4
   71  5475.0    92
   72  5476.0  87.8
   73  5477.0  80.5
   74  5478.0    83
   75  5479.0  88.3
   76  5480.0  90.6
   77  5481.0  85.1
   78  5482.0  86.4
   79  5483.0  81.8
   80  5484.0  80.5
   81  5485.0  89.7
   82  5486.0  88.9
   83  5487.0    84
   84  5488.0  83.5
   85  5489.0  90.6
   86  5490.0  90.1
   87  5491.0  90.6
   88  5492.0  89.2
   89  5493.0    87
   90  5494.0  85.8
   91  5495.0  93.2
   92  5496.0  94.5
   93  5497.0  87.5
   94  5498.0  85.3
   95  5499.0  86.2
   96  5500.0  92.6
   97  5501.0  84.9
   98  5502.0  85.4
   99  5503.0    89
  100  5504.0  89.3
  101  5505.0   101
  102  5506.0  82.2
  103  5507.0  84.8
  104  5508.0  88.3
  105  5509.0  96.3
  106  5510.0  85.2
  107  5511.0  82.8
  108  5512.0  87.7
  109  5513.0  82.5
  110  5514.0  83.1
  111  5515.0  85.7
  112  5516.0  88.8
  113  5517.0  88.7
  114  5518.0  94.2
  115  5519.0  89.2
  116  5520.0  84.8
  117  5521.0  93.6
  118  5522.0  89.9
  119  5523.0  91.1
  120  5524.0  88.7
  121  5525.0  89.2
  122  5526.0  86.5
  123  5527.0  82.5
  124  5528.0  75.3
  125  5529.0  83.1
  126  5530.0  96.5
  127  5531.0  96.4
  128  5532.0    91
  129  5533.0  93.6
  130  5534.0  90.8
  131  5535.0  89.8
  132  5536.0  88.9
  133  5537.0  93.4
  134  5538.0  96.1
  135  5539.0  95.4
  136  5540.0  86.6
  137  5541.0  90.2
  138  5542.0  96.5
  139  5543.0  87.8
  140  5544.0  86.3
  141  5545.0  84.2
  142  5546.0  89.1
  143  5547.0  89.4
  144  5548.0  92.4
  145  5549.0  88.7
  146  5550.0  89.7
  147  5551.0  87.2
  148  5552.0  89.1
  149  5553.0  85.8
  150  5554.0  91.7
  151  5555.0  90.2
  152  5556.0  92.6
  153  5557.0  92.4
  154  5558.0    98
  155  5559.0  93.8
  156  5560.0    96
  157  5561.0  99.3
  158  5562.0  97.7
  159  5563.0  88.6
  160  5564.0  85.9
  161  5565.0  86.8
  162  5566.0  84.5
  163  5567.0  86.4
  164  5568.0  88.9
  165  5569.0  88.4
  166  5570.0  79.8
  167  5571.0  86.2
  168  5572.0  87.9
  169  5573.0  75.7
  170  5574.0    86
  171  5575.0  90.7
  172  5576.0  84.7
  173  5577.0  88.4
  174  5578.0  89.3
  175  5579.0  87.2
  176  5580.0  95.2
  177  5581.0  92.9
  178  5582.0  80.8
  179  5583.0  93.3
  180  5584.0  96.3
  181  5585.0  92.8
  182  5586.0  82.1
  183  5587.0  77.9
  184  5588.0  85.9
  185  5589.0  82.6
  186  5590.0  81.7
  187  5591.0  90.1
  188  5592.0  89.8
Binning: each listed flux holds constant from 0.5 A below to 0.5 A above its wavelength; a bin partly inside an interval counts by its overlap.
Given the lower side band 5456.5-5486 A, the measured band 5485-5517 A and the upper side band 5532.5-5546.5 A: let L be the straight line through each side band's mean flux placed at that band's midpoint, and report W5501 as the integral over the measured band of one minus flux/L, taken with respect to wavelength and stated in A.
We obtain 0.7 A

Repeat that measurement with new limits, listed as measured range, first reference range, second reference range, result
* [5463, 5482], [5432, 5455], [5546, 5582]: 0.2 A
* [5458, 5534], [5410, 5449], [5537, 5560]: 1.3 A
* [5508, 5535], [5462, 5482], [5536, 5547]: 0.5 A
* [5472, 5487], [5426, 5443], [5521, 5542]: 0.5 A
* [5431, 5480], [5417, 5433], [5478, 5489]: -1.4 A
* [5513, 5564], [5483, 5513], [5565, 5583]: -1.6 A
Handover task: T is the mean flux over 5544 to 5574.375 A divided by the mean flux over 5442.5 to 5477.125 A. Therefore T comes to 0.99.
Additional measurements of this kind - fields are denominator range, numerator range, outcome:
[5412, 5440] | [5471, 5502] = 0.98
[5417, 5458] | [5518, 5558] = 1.00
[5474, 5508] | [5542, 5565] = 1.04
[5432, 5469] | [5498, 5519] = 0.97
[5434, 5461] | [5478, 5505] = 0.97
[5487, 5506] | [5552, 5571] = 1.02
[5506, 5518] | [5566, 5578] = 0.99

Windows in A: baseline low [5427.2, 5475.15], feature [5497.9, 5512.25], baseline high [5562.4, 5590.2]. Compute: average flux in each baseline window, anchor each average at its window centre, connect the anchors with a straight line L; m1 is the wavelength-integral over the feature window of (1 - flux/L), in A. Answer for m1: 0.1 A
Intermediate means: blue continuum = 90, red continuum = 86.8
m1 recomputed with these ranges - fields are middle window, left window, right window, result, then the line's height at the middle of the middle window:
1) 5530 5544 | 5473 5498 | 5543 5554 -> -0.60 A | 88.2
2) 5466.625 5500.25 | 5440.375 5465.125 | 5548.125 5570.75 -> 0.91 A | 90.6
